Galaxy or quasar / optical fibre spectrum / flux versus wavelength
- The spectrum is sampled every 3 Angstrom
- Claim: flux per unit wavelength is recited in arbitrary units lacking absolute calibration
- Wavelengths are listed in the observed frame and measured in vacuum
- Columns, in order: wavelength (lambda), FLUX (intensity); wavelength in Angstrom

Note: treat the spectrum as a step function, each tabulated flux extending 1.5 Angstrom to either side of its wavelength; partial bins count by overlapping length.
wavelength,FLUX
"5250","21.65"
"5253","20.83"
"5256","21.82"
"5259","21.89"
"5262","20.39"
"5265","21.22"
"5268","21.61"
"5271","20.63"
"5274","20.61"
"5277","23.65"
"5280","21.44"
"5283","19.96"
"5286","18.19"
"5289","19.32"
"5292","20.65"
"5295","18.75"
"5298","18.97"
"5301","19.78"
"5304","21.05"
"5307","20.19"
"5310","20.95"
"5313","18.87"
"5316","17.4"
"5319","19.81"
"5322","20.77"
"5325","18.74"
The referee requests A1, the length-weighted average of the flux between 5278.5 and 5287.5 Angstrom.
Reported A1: 19.9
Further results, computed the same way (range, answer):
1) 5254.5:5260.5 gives 21.9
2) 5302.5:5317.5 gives 19.7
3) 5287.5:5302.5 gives 19.5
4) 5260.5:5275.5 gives 20.9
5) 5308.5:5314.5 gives 19.9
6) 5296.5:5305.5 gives 19.9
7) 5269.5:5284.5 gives 21.3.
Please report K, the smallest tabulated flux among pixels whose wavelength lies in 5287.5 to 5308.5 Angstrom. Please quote 18.75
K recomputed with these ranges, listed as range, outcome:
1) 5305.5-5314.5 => 18.87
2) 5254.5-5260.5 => 21.82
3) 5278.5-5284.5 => 19.96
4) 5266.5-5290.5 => 18.19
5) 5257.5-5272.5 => 20.39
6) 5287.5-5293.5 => 19.32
